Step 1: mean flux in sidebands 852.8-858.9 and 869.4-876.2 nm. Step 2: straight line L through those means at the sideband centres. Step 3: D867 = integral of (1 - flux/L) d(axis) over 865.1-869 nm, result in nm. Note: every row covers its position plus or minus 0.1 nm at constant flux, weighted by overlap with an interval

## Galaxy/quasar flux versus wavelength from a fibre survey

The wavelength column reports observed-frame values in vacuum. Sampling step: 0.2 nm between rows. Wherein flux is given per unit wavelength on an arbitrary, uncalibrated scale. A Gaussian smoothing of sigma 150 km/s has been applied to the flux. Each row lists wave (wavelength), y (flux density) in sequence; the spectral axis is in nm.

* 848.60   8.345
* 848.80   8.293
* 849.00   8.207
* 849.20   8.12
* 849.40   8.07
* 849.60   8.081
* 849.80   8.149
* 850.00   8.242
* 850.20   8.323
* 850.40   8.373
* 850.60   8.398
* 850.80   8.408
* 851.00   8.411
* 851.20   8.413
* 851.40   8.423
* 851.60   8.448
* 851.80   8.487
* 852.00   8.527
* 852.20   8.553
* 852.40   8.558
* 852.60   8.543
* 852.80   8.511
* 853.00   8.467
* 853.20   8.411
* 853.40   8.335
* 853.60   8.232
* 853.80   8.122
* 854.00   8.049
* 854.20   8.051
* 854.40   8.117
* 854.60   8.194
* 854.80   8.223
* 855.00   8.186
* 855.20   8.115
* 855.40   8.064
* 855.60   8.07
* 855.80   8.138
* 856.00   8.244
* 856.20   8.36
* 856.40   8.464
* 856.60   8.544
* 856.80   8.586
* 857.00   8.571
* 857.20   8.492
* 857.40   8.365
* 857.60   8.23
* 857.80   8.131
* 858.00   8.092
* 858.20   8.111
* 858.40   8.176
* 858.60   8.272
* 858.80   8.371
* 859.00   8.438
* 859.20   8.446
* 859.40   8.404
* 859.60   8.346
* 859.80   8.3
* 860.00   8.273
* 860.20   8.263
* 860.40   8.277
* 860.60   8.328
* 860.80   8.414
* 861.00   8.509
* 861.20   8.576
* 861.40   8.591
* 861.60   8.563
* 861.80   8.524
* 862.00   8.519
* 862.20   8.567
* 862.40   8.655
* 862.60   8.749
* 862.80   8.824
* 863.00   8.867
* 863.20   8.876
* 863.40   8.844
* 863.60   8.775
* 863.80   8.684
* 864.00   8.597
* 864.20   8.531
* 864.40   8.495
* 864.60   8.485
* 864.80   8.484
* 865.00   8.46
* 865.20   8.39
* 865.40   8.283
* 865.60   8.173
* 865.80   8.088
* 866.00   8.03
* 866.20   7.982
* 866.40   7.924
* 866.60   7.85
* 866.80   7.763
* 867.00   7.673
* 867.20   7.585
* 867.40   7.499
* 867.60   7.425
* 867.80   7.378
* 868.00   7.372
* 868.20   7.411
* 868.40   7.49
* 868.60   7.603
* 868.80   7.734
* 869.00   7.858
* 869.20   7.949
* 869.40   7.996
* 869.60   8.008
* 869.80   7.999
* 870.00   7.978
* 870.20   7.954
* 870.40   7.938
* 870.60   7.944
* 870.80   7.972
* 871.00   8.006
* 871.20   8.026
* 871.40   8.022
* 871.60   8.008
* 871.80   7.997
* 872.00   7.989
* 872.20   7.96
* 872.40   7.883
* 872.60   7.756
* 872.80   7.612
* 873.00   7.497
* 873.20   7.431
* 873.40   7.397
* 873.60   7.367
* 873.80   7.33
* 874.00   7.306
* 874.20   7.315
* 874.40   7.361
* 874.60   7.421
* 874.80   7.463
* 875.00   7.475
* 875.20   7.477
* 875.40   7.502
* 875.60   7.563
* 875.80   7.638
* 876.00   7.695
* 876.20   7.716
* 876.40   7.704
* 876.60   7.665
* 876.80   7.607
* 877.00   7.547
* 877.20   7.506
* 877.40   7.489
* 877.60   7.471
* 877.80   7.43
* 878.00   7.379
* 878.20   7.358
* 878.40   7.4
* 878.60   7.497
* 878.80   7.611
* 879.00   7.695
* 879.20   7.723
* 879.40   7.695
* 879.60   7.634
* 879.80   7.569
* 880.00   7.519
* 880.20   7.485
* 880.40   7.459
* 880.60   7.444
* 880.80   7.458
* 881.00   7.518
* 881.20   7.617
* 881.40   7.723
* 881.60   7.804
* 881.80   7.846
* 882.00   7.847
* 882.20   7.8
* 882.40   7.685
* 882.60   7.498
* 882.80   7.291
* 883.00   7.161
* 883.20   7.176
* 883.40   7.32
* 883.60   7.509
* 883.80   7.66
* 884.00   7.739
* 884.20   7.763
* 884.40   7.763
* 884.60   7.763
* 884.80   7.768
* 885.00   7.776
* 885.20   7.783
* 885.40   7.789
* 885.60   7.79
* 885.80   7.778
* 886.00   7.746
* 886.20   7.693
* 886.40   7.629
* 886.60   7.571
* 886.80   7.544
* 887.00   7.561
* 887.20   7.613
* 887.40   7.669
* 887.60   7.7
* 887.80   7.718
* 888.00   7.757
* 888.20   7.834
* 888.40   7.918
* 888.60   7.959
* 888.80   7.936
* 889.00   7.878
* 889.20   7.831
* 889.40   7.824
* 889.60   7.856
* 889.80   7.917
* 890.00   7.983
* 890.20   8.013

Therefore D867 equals 0.06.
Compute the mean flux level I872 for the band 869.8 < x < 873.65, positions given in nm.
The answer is 7.84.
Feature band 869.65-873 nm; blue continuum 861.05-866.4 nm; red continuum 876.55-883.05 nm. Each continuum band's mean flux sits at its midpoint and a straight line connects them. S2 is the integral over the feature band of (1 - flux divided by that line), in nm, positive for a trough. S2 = 0.06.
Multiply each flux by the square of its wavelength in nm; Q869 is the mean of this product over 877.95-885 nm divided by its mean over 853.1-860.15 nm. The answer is 1.0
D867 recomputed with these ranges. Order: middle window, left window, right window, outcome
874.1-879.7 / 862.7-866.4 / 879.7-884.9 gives 0.23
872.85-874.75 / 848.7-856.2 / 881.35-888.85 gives 0.12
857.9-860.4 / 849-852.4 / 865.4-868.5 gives -0.08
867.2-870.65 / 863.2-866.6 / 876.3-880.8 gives 0.17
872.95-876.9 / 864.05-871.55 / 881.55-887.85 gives 0.16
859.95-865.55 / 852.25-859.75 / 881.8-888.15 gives -0.28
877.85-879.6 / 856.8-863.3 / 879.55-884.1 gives 0.03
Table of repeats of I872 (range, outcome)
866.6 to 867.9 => 7.58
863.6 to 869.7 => 7.99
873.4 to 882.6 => 7.55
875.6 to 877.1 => 7.65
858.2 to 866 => 8.47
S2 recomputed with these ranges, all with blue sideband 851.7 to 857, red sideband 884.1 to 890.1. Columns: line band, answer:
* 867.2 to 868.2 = 0.082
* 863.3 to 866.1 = -0.105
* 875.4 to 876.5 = 0.043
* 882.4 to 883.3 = 0.059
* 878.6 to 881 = 0.099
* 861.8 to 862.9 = -0.063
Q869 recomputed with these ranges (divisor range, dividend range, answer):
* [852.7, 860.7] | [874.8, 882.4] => 0.96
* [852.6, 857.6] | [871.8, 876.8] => 0.95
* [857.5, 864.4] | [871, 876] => 0.93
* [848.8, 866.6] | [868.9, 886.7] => 0.96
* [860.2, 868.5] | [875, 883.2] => 0.95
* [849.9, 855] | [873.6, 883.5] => 0.96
